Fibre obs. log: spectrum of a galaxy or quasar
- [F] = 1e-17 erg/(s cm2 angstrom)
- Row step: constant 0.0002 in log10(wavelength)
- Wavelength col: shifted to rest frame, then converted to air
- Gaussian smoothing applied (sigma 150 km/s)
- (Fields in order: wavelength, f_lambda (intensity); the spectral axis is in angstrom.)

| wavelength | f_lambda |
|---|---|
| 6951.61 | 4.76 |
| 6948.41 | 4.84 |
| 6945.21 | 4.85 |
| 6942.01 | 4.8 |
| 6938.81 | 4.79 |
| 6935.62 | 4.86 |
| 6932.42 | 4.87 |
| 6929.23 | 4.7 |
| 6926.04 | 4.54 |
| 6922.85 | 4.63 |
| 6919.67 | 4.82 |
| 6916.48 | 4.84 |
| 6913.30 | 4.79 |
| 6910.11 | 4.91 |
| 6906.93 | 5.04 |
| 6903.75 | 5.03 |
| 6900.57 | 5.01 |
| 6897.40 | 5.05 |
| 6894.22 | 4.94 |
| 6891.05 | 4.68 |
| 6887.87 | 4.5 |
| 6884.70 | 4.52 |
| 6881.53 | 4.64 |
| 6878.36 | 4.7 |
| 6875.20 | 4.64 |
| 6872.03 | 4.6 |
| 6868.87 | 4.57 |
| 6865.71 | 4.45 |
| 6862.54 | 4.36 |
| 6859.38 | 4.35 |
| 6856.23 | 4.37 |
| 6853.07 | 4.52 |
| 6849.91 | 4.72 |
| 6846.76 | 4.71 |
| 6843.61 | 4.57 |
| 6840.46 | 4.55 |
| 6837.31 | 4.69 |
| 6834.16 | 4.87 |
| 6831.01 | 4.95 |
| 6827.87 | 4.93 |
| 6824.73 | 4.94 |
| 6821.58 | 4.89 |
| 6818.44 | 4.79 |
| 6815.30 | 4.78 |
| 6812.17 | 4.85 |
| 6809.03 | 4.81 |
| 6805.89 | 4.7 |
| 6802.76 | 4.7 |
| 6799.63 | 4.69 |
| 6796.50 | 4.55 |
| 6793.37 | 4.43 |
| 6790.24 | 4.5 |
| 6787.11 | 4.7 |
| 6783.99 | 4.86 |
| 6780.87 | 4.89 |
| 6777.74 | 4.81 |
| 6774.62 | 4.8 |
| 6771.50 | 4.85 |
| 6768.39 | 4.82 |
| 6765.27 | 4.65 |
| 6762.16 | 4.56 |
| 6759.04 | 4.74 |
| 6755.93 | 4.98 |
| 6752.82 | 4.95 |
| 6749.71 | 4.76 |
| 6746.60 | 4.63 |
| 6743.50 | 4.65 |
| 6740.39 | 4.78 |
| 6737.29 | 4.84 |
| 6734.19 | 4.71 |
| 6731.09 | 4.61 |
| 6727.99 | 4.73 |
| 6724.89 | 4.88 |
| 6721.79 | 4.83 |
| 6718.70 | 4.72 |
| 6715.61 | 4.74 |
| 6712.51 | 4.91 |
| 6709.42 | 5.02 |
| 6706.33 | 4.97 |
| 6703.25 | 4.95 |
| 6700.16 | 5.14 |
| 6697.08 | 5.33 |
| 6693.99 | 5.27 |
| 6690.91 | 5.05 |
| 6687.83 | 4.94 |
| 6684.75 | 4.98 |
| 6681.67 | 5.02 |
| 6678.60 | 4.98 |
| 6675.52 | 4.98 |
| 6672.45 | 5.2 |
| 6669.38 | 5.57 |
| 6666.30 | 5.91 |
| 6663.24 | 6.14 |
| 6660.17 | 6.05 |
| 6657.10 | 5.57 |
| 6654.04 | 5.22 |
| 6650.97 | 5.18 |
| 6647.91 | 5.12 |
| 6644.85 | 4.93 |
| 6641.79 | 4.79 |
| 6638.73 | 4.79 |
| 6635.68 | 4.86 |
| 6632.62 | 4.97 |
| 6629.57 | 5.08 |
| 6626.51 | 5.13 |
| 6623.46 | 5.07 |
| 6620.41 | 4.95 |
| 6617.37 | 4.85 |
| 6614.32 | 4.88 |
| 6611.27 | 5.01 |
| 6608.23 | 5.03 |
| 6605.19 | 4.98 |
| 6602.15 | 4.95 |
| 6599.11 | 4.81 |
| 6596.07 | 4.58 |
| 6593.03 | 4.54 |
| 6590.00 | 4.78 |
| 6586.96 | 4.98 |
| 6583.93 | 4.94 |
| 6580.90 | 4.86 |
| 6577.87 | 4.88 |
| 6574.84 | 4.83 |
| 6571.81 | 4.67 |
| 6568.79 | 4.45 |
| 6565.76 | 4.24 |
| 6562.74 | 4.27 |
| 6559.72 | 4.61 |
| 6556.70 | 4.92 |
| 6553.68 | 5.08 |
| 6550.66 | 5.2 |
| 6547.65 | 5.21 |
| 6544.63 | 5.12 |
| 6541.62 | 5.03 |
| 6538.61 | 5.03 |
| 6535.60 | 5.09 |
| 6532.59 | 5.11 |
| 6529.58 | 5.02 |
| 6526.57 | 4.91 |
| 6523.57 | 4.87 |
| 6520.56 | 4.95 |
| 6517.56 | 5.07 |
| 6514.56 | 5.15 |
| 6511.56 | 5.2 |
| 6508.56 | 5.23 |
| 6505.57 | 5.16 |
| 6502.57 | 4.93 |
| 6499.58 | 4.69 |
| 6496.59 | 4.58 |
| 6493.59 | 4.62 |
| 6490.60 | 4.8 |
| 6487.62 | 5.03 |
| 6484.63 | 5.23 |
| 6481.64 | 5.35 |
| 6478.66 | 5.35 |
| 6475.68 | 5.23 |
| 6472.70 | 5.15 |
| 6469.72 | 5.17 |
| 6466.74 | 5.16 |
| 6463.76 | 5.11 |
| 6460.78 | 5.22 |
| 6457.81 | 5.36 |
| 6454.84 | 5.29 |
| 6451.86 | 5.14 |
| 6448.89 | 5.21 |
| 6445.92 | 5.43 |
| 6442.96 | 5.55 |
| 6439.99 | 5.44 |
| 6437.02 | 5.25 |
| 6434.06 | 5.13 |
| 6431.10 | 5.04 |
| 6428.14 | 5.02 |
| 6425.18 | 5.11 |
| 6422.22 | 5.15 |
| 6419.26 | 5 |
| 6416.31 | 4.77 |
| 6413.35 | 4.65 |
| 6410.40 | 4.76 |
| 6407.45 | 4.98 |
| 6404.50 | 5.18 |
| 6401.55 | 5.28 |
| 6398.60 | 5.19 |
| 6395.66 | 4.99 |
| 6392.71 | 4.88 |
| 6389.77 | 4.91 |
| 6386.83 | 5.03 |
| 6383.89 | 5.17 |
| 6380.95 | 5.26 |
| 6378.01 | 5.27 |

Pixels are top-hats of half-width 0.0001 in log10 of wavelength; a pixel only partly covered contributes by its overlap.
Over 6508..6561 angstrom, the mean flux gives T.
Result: 5.04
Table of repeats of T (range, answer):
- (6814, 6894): 4.66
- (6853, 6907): 4.66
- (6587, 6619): 4.85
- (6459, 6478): 5.18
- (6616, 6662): 5.11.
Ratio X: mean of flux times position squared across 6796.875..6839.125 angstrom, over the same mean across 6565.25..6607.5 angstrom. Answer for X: 1.08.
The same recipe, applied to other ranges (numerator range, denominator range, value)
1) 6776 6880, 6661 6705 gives 0.93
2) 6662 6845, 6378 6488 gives 1.04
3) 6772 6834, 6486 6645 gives 1.05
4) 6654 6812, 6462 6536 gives 1.05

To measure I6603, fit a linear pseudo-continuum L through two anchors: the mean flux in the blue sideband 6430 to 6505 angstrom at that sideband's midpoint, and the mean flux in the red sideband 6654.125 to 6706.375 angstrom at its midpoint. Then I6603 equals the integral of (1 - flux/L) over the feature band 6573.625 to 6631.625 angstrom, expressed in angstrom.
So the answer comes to 3.8 angstrom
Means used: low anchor 5.14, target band 4.9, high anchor 5.3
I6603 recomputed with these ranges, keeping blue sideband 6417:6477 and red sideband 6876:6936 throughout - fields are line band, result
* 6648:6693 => -2.99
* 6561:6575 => 1.74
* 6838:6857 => 1.00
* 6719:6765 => 1.68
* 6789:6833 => 1.09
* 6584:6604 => 1.11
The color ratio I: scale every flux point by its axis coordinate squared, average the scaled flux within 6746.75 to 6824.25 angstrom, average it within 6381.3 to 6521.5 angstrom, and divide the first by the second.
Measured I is 1.0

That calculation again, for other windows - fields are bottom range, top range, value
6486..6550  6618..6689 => 1.08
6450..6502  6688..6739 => 1.04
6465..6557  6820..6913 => 1.04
